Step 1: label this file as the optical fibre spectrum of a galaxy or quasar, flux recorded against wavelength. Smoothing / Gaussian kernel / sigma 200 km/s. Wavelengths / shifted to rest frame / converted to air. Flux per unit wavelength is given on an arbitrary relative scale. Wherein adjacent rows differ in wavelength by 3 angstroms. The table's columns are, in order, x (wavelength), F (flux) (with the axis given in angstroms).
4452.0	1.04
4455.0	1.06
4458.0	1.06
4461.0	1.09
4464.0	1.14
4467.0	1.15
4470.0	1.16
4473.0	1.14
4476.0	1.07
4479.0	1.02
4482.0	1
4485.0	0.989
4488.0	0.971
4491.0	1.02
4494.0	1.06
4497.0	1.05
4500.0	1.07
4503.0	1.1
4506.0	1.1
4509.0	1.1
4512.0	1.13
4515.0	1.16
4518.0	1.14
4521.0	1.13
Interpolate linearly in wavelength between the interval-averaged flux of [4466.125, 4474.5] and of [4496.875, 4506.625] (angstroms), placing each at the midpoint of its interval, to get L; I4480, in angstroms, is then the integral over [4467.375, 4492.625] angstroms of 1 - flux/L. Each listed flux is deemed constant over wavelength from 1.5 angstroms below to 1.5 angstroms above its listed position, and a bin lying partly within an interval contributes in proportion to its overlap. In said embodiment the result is 1.8 angstroms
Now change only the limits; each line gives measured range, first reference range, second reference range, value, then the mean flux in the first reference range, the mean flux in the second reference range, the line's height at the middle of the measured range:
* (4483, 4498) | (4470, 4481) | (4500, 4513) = 1.05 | 1.08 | 1.1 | 1.09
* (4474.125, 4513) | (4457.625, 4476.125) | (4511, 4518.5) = 2.84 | 1.12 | 1.14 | 1.13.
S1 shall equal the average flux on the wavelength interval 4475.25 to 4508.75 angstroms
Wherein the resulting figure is 1.04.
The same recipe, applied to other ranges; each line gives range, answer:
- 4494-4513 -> 1.09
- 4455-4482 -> 1.1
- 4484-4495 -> 1.01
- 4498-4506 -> 1.09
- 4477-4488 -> 1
